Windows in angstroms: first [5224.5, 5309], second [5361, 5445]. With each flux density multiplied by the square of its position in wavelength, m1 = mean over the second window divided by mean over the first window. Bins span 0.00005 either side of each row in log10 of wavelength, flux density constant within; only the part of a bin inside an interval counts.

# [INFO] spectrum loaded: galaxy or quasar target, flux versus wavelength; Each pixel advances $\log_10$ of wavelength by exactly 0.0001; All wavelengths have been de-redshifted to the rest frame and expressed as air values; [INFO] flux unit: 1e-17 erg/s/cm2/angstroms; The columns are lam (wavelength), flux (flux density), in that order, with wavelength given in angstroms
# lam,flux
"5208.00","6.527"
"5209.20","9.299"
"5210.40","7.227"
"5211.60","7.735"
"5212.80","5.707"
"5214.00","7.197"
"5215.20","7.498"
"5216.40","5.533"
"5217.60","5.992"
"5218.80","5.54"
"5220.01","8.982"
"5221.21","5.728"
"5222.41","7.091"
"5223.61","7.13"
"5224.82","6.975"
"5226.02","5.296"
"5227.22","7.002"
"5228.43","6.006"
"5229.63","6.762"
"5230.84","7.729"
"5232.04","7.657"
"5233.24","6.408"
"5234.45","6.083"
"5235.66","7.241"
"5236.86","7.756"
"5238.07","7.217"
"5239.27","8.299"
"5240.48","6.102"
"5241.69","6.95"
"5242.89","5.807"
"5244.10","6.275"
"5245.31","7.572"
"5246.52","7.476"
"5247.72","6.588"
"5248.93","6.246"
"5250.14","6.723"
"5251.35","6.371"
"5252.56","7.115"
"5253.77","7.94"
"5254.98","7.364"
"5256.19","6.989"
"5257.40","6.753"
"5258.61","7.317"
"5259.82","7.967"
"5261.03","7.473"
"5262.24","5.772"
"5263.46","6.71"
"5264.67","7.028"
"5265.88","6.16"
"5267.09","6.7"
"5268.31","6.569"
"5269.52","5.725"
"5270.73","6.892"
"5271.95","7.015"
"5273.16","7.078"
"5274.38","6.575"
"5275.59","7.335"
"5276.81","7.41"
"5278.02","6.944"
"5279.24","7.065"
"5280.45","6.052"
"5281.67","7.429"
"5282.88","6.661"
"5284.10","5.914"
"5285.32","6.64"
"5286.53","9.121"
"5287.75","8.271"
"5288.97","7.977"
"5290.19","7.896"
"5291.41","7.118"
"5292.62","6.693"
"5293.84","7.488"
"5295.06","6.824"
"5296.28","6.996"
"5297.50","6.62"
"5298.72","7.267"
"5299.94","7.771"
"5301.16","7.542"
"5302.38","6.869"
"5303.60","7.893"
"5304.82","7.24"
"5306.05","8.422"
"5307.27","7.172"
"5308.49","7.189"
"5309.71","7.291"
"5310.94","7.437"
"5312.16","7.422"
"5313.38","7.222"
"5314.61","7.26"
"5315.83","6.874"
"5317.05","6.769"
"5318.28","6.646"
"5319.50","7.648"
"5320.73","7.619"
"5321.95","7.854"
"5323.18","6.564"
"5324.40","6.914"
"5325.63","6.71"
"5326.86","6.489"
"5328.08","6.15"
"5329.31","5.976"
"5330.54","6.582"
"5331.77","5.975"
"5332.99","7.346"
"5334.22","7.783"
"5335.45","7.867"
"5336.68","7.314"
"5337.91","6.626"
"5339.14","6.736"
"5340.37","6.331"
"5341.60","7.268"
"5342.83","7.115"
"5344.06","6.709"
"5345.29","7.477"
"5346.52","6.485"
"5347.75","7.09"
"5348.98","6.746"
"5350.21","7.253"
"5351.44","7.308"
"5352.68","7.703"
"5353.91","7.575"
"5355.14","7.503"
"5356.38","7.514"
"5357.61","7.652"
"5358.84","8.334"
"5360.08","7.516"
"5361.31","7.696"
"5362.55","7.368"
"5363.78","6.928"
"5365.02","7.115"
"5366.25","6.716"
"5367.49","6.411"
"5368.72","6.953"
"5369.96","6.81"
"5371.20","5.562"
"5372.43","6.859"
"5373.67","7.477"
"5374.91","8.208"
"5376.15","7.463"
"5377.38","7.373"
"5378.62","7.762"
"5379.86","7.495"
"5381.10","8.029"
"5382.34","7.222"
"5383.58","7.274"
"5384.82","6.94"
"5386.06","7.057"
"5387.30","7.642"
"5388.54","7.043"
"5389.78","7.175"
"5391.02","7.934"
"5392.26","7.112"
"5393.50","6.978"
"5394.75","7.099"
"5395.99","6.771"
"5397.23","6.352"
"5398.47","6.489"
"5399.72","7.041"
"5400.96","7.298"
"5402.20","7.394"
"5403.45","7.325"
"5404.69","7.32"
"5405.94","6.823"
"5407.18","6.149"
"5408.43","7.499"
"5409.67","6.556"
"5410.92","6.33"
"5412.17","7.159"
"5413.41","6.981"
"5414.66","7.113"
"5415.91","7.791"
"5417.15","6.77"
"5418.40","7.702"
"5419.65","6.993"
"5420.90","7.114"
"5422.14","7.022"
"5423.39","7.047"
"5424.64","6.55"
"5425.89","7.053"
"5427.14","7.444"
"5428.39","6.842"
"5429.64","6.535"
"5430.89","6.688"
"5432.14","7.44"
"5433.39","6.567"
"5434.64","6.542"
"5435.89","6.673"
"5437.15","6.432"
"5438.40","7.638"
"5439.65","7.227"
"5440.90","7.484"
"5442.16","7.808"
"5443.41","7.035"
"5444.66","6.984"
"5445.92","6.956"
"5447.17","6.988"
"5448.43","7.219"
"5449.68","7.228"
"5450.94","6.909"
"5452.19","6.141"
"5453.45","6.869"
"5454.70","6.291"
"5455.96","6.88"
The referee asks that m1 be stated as 1.1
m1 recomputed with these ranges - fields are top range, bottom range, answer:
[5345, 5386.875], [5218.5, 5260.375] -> 1.10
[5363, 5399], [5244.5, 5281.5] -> 1.08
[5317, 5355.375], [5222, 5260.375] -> 1.05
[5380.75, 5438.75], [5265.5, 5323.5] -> 1.03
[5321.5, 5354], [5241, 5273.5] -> 1.05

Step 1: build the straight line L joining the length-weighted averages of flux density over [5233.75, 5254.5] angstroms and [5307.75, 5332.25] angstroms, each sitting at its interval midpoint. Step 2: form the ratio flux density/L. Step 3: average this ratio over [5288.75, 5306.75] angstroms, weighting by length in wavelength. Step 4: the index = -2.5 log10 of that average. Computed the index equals -0.07 mag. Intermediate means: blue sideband 6.93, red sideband 6.93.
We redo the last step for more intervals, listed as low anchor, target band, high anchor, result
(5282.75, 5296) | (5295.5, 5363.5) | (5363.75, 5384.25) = 0.01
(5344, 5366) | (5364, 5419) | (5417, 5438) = 0.00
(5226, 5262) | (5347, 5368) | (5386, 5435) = -0.05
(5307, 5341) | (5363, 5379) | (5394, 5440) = -0.01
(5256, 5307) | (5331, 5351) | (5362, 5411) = 0.01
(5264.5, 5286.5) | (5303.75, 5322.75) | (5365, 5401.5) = -0.07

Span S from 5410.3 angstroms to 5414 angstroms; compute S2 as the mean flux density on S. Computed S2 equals 6.83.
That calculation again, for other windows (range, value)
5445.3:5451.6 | 7.06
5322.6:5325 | 6.76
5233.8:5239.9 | 7.3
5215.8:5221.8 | 6.35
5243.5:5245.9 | 6.91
